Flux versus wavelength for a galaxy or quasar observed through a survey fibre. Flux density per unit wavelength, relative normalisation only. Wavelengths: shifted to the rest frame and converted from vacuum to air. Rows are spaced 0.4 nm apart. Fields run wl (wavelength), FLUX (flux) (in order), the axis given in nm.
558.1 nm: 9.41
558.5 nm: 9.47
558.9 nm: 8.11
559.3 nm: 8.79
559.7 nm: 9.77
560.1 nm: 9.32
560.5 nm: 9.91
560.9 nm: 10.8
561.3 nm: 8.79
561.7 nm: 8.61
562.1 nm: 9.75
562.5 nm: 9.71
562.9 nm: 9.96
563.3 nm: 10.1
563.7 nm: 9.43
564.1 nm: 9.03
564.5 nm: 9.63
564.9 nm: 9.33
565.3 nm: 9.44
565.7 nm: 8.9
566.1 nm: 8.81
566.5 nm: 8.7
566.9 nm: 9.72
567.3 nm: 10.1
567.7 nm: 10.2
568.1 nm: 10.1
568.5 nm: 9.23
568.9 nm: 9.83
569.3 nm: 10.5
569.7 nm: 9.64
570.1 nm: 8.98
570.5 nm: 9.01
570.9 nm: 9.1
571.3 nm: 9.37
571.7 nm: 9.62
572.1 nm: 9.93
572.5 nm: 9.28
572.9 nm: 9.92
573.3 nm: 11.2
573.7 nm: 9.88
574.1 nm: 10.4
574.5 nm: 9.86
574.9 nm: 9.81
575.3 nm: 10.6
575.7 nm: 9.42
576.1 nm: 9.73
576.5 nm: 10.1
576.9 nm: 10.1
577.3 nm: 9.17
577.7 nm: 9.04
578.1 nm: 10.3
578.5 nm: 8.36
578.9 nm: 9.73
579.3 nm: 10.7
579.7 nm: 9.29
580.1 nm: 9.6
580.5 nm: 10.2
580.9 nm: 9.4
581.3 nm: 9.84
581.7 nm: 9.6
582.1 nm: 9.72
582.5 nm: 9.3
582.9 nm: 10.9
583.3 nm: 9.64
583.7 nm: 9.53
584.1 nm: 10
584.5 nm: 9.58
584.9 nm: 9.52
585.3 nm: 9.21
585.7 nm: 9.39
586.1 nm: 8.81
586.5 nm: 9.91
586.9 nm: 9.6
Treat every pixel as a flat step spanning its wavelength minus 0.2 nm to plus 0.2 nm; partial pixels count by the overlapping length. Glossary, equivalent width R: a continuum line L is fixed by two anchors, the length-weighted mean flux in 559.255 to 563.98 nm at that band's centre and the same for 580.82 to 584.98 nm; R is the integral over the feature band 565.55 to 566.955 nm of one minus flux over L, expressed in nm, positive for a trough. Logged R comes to 0.10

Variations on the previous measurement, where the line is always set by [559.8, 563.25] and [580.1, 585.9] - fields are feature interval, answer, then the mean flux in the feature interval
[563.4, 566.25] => 0.11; 9.26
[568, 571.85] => 0.05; 9.52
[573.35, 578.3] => -0.12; 9.91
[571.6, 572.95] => 0.00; 9.67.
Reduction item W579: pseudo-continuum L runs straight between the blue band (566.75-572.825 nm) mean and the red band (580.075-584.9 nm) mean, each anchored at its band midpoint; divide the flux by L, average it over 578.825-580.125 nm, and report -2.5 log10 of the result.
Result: -0.01 mag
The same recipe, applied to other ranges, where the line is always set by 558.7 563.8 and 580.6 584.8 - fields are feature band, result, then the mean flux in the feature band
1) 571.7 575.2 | -0.04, 10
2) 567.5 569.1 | -0.03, 9.84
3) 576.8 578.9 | 0.03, 9.39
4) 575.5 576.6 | -0.01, 9.72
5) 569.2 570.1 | -0.02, 9.78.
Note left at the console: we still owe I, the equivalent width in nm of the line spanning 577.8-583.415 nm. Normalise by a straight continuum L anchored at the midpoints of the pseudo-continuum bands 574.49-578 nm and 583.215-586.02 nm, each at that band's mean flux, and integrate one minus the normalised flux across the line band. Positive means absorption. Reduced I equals -0.06 nm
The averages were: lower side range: 9.77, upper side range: 9.52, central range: 9.74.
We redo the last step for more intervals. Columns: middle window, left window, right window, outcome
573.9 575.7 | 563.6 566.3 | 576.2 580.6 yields -0.10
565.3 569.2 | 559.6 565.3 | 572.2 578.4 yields 0.07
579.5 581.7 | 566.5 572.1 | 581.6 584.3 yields 0.03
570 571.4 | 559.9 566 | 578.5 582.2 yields 0.07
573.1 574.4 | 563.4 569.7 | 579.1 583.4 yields -0.10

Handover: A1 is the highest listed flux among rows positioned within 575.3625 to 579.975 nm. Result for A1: 10.7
